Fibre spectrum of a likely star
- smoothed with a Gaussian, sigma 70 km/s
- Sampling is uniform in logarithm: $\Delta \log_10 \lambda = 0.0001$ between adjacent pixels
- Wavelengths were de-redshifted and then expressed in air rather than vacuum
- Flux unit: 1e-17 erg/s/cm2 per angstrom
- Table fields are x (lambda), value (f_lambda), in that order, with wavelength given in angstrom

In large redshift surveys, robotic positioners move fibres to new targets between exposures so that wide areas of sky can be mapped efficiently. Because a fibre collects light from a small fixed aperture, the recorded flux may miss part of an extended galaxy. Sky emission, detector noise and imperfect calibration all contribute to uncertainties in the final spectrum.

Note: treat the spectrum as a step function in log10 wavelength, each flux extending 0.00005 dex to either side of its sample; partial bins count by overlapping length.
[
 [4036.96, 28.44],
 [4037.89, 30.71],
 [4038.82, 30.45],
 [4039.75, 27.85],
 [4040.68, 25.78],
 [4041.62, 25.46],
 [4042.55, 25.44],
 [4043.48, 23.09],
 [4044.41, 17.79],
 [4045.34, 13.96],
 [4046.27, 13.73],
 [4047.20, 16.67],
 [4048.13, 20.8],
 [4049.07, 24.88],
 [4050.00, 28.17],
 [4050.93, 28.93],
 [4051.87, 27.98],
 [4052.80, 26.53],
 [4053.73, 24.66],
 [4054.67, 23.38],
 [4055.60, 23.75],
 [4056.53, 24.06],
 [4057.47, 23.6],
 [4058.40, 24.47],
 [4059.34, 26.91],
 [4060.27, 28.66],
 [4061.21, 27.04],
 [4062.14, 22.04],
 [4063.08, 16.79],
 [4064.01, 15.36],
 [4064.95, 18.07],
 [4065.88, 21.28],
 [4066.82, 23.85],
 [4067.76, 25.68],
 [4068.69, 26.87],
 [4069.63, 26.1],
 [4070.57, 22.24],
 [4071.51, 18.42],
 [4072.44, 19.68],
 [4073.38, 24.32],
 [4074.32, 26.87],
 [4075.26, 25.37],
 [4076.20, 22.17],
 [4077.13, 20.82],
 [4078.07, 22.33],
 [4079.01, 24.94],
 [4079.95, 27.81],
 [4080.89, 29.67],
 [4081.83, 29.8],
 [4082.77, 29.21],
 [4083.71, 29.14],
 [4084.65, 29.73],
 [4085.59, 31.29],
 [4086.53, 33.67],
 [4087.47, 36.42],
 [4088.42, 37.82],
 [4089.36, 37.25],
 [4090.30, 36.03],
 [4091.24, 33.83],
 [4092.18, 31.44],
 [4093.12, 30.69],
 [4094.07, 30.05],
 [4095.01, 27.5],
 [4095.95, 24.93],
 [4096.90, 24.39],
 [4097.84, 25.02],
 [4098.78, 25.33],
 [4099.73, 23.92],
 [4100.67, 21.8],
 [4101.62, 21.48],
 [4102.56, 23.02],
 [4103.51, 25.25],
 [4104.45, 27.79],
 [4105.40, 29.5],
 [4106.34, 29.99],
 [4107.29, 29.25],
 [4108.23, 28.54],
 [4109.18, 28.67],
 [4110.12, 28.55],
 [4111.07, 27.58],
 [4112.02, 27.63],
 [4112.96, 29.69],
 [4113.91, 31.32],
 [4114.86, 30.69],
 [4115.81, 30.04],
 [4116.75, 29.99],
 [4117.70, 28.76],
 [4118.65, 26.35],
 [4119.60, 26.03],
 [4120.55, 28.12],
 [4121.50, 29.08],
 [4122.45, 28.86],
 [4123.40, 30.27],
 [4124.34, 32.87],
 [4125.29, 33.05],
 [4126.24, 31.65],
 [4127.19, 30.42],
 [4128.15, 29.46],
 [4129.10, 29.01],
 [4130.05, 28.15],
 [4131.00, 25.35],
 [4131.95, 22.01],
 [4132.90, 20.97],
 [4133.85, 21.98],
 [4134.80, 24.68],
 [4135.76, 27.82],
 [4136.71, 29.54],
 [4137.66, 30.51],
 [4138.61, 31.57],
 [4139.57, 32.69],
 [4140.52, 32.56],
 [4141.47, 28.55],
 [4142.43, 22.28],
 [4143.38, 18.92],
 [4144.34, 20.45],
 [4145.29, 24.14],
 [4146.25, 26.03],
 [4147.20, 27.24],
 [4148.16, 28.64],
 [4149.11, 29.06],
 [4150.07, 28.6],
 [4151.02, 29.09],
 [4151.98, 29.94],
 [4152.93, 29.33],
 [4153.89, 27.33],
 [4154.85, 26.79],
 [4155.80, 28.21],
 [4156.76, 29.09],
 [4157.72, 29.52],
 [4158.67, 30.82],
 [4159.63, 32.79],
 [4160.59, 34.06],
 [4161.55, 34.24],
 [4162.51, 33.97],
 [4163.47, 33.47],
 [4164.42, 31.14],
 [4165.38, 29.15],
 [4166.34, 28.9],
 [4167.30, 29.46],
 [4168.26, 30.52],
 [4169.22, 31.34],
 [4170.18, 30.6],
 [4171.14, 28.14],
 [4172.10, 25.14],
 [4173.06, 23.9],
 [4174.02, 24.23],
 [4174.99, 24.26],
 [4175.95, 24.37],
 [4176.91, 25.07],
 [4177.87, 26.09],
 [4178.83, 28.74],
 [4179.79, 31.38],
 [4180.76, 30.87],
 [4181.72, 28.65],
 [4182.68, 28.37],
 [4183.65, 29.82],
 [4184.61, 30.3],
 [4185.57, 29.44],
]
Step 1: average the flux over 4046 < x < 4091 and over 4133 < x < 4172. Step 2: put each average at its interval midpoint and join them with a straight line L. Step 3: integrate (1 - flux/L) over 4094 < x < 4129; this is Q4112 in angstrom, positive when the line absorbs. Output -1.0 angstrom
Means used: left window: 25.6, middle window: 28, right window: 28.7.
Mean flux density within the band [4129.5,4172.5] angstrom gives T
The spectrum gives 28.3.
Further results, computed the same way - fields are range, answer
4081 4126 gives 29.2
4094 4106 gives 25.3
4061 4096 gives 26.8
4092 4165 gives 28.2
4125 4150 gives 27.2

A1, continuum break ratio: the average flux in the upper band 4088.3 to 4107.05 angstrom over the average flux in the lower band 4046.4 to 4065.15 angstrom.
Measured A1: 1.20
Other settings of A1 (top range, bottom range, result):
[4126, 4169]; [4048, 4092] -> 1.08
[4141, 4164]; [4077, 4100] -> 0.96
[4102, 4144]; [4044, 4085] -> 1.18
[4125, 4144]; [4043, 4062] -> 1.17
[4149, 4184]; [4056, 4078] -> 1.26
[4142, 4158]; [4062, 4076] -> 1.20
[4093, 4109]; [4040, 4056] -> 1.14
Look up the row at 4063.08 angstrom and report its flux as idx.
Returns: 16.79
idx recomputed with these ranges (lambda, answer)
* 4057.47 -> 23.6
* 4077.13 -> 20.82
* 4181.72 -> 28.65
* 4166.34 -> 28.9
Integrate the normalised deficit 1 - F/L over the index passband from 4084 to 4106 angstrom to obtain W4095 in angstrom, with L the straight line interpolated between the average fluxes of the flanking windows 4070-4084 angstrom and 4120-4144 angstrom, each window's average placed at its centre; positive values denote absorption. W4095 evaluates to -2.8 angstrom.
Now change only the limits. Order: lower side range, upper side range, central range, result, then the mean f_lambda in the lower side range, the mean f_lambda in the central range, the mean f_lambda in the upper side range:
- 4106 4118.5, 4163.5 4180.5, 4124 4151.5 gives 1.2 angstrom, 29.2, 27.5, 28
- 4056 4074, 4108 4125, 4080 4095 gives -3.8 angstrom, 23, 32.1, 29.1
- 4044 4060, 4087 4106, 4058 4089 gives 0.2 angstrom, 23.1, 25.6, 28.7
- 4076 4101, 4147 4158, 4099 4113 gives 1.0 angstrom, 28.9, 26.7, 28.6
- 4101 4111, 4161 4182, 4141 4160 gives 0.7 angstrom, 27.1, 27.3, 28.8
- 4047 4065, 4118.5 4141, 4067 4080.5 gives 0.6 angstrom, 23.9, 23.9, 28.5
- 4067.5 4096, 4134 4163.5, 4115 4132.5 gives -0.2 angstrom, 28.2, 28.9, 28.6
